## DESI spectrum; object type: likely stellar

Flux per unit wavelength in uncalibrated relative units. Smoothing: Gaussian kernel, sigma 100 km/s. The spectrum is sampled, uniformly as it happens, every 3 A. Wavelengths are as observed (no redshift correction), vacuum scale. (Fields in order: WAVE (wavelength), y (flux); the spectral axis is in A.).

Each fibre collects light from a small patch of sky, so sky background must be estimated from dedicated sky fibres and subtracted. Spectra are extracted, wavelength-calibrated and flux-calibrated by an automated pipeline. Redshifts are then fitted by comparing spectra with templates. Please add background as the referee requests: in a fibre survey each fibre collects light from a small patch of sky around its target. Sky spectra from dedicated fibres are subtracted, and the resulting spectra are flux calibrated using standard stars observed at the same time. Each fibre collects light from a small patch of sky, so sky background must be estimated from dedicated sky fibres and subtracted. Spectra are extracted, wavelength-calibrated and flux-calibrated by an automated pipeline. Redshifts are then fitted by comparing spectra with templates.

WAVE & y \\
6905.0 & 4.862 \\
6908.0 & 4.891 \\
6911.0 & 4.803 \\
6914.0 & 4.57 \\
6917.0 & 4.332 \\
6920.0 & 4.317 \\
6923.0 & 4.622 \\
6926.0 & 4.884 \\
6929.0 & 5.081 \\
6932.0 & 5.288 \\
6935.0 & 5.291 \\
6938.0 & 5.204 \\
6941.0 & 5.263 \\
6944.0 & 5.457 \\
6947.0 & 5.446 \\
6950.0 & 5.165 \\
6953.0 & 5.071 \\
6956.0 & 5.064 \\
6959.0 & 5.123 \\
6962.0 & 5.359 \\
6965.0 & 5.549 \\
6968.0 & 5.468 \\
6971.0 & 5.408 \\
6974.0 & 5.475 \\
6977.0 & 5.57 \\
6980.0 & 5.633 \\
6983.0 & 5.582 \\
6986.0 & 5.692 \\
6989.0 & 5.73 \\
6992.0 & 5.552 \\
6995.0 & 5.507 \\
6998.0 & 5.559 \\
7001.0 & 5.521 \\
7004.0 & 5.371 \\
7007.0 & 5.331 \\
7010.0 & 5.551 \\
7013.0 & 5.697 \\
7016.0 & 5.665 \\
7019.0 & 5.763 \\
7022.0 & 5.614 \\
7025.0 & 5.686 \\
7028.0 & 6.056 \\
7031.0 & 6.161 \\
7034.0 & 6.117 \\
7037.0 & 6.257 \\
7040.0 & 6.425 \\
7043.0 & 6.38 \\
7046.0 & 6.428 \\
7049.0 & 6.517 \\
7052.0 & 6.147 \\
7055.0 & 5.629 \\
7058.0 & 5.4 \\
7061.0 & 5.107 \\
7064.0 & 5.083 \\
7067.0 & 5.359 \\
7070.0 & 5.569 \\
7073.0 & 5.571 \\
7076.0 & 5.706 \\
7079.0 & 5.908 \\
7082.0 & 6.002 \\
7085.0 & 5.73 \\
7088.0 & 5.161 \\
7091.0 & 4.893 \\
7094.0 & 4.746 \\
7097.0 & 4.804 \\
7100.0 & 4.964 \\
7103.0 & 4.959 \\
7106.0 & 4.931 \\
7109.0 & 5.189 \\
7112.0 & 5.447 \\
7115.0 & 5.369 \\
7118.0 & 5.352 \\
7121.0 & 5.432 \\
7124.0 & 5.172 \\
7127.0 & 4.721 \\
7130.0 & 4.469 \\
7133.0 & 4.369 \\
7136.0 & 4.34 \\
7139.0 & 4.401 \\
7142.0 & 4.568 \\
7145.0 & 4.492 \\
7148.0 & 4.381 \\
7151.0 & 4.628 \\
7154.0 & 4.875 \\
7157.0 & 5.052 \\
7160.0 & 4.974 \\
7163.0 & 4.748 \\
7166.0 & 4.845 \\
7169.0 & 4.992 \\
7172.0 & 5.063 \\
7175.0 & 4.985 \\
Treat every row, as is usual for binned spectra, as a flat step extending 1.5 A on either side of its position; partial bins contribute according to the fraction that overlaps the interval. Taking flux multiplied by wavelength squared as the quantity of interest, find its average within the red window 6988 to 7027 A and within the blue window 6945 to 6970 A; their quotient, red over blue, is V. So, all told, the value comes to 1.07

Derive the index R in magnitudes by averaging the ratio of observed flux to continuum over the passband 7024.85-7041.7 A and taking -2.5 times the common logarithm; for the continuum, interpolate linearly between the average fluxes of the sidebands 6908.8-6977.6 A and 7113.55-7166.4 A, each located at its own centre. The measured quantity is -0.23 mag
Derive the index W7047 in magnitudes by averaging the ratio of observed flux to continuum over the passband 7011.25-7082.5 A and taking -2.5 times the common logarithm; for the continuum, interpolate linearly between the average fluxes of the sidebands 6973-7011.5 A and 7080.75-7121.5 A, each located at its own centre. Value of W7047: -0.09 mag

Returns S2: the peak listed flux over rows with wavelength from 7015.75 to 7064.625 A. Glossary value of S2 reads 6.517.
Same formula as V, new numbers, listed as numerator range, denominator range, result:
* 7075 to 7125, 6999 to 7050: 0.91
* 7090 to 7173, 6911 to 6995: 0.98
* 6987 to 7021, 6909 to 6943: 1.17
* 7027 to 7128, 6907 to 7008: 1.09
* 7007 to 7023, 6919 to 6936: 1.17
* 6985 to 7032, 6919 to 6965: 1.12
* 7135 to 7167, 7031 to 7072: 0.82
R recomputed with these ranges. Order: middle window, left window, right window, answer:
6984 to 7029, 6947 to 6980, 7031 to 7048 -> 0.05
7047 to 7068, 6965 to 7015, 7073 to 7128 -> -0.05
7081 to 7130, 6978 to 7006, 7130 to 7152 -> -0.10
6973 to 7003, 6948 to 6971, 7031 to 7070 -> -0.02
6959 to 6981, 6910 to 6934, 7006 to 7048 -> -0.03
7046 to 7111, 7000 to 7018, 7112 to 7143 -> -0.06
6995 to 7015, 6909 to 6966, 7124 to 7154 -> -0.13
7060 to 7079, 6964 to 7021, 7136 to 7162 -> -0.07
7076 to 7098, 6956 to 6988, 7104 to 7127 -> -0.02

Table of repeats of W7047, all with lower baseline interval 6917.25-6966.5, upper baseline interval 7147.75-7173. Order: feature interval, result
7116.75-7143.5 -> 0.03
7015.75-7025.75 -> -0.13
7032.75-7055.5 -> -0.25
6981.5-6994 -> -0.12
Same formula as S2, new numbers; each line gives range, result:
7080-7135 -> 6.002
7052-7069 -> 6.147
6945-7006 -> 5.73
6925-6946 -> 5.457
